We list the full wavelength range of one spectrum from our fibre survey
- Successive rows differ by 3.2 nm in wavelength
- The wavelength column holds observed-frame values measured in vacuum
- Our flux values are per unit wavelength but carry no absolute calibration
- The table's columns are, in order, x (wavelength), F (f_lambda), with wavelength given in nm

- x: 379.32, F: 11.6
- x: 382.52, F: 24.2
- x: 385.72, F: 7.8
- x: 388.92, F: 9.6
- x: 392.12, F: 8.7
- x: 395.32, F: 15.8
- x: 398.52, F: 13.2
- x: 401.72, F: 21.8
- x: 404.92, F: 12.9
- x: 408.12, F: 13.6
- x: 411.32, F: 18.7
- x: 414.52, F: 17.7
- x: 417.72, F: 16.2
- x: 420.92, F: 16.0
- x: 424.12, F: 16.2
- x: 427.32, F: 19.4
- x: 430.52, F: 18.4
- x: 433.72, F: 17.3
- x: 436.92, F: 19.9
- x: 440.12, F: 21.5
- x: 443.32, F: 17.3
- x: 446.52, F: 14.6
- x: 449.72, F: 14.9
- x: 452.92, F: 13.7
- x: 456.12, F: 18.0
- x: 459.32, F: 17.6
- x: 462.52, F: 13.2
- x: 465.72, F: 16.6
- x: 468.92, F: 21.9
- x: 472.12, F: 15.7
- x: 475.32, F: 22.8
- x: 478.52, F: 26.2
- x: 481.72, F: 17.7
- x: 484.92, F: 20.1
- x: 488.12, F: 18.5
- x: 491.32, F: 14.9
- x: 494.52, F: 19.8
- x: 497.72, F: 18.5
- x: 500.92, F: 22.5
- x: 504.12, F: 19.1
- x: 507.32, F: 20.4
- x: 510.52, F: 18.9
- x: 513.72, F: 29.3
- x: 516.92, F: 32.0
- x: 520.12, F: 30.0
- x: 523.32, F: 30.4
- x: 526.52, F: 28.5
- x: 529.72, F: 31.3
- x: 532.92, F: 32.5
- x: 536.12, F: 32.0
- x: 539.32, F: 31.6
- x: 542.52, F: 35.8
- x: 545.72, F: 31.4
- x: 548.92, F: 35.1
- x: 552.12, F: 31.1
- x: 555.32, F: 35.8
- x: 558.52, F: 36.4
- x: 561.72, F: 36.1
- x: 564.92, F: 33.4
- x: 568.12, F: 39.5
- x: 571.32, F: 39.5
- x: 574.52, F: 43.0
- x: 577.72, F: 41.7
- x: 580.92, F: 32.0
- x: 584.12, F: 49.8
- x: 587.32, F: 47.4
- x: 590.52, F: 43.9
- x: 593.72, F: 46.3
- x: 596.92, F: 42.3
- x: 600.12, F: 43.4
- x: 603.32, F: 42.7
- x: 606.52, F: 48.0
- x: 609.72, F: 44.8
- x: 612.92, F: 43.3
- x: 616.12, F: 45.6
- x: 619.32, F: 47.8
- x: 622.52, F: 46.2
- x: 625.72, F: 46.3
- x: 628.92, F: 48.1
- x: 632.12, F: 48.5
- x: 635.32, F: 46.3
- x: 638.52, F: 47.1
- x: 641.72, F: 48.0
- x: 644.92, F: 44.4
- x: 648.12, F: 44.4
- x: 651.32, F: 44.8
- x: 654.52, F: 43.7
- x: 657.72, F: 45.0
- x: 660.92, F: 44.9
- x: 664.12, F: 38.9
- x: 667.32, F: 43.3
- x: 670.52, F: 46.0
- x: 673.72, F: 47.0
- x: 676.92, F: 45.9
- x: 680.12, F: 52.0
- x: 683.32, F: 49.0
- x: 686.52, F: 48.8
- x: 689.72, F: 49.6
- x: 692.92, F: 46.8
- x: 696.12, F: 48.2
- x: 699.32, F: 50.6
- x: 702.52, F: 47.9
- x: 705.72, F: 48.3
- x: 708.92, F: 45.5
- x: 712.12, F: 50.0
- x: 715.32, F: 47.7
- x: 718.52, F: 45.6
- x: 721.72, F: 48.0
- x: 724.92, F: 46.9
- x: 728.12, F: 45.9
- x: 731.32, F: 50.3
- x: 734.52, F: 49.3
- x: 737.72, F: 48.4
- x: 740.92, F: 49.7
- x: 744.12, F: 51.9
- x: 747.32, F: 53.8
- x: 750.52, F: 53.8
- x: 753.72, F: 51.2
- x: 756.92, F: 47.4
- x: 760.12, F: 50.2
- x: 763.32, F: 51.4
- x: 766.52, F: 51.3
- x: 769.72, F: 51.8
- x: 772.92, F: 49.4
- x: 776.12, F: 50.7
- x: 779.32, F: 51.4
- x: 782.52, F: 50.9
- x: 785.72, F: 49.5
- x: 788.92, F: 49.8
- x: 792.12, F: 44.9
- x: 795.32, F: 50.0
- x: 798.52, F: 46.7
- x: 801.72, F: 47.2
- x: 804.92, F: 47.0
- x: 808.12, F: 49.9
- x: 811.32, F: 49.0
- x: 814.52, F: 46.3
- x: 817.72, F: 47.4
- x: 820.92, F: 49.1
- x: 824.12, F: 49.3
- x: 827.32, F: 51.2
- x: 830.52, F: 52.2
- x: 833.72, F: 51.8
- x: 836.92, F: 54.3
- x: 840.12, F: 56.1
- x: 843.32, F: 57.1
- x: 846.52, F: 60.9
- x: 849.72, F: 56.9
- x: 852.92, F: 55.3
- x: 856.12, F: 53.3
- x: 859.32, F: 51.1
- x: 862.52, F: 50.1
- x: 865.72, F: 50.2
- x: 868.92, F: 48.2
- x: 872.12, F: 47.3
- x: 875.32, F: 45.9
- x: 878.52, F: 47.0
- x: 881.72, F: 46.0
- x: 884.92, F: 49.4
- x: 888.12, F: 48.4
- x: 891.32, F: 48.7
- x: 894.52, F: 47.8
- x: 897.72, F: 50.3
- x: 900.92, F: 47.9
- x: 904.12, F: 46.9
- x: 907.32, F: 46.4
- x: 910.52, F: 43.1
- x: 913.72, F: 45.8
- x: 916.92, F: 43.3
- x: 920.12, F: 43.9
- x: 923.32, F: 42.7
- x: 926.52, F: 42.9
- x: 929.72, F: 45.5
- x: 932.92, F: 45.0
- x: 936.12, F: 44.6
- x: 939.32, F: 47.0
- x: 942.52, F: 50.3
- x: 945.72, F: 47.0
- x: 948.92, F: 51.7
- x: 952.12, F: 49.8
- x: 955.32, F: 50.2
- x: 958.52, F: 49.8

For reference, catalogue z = 0.28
